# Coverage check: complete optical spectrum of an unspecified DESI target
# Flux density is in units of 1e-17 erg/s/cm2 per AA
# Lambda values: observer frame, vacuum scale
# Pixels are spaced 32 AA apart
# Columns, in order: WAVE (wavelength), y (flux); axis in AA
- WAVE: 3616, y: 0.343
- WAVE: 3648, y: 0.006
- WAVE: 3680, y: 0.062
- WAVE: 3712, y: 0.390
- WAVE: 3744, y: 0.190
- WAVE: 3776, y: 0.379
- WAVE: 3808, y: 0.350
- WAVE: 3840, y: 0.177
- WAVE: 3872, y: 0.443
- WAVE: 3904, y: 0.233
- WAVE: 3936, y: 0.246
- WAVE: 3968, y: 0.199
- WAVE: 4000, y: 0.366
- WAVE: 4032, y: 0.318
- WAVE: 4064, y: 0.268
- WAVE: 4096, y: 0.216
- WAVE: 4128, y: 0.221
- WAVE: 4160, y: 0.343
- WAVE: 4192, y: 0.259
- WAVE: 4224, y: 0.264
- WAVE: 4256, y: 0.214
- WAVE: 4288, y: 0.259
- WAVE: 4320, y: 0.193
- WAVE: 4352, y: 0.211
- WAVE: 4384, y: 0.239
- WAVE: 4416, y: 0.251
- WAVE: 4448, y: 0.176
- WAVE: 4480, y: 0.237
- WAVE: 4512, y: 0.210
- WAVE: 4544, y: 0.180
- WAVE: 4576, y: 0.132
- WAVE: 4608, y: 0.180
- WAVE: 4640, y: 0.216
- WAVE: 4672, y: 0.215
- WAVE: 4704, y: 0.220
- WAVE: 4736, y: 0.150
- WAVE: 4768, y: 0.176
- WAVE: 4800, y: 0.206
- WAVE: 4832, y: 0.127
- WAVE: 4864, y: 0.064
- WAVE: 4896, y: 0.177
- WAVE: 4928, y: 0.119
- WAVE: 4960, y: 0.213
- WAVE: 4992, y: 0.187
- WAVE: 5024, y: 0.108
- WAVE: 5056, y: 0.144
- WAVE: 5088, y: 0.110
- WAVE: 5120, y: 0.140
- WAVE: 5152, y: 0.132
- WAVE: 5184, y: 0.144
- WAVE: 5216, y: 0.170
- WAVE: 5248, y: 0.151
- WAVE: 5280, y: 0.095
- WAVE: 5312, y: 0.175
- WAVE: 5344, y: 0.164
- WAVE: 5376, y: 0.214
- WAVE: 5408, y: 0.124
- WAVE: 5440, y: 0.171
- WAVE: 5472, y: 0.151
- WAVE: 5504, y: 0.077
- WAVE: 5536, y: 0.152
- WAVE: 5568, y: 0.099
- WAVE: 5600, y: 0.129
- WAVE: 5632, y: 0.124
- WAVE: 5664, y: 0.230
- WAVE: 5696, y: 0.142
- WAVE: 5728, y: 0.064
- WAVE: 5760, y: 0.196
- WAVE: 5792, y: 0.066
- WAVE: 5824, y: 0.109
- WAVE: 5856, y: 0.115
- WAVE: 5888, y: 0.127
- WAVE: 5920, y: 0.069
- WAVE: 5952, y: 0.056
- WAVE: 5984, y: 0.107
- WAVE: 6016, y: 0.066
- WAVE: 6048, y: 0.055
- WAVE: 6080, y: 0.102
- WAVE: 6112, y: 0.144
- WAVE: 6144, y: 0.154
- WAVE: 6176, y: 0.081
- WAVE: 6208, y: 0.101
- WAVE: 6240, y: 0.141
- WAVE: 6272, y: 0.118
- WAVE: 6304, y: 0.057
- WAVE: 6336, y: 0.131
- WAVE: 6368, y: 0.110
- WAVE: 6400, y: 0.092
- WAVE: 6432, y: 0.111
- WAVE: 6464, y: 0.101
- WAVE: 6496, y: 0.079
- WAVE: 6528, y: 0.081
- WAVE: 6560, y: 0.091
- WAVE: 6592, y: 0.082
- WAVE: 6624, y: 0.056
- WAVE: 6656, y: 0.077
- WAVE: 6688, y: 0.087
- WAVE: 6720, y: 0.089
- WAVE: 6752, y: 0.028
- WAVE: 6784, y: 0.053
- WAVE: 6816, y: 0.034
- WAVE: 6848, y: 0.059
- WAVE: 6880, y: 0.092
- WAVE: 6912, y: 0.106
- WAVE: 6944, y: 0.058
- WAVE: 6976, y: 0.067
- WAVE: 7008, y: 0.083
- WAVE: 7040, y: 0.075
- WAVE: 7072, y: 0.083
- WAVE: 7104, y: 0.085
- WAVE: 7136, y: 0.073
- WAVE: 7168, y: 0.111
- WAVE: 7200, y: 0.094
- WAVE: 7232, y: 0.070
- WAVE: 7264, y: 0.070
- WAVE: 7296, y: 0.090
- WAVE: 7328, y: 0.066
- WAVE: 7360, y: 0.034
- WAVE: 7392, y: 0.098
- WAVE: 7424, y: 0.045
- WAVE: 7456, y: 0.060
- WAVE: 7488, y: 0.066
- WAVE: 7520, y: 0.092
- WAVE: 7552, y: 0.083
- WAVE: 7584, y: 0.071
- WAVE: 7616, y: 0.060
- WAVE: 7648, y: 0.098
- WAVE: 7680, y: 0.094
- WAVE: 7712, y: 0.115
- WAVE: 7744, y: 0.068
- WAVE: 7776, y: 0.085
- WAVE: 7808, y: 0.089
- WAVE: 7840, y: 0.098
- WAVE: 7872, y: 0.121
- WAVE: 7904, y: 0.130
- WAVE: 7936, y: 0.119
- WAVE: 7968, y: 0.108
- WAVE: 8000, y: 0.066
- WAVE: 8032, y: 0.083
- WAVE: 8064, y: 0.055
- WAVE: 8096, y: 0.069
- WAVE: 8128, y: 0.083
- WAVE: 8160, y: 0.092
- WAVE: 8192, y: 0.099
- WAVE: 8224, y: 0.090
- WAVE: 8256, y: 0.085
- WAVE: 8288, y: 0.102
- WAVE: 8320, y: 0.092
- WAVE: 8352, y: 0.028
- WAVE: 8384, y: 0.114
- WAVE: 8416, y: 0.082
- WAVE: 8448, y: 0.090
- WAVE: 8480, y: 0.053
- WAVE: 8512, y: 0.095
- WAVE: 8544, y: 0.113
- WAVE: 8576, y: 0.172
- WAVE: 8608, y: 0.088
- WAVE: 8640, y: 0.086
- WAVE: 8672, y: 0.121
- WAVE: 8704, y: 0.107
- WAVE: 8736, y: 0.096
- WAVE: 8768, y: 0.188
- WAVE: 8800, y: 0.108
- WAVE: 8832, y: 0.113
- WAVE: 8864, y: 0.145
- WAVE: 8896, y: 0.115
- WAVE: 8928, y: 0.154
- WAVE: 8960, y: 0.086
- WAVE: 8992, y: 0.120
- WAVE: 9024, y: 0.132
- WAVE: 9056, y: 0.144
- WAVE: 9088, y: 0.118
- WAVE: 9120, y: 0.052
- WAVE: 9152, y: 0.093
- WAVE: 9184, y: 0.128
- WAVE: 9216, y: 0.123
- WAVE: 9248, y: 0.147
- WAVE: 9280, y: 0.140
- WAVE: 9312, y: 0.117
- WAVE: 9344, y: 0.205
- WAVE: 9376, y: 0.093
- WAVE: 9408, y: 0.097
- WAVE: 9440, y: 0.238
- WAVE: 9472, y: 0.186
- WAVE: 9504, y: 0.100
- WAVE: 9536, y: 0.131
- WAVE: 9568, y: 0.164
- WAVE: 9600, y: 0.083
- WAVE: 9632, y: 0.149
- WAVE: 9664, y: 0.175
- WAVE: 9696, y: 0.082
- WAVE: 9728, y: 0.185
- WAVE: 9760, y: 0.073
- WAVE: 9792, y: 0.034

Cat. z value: 1.296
